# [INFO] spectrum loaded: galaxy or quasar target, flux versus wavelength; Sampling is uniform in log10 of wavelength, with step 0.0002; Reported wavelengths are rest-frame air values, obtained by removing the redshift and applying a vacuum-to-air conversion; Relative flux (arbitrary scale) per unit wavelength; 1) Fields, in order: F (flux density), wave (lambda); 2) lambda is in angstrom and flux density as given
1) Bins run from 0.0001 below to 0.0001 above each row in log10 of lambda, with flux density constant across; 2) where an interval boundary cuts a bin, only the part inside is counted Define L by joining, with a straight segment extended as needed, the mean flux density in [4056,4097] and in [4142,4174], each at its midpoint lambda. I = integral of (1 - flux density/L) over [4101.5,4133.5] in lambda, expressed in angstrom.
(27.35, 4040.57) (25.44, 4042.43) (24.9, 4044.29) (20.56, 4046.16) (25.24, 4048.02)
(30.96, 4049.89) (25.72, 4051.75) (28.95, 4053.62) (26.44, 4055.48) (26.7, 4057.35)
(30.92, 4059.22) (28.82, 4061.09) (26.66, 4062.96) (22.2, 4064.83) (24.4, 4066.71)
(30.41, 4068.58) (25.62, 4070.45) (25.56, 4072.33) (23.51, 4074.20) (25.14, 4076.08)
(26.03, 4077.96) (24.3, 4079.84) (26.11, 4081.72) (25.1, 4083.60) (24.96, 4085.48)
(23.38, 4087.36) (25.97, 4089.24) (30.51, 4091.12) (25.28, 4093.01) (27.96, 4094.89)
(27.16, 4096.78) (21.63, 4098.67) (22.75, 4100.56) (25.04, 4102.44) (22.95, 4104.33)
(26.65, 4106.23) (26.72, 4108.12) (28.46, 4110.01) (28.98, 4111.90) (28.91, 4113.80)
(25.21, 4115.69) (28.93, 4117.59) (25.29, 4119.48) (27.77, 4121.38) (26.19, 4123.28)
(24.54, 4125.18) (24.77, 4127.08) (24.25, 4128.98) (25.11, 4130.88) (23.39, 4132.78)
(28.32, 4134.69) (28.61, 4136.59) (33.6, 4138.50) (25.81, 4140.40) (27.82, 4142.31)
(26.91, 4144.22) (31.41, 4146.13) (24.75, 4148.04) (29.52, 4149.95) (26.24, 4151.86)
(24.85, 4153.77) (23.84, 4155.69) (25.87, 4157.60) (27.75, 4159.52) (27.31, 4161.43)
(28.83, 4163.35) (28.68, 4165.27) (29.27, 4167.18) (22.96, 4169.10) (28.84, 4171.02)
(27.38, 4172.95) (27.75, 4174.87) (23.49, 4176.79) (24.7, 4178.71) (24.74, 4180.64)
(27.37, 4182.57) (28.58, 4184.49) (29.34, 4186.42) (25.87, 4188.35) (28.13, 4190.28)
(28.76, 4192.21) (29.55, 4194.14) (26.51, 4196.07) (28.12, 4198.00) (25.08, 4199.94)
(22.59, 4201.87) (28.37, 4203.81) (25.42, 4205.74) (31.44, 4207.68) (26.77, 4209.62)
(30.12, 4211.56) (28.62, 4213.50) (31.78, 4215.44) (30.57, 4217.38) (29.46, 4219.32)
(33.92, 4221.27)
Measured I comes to 0.7 angstrom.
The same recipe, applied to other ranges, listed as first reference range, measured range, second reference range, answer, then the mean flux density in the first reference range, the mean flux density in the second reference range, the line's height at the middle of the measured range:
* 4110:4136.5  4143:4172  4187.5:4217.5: -0.1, 26.4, 27.9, 27.1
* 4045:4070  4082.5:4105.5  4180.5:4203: 1.4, 26.7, 27.1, 26.8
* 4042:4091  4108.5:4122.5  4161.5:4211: -0.6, 26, 27.2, 26.5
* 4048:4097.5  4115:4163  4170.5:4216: 0.4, 26.5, 27.4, 27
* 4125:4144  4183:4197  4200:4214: -0.4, 26.7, 27.4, 27.3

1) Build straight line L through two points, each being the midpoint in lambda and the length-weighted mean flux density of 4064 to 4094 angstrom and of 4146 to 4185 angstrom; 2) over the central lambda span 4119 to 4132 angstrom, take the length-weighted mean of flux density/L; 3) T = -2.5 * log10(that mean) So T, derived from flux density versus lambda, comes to 0.033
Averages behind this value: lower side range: 25.5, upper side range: 26.7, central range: 25.4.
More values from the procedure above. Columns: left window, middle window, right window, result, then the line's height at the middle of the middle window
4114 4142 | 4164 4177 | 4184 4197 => 0.019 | 27.6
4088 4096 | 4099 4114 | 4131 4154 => 0.057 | 27.4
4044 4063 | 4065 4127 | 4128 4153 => 0.051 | 27.2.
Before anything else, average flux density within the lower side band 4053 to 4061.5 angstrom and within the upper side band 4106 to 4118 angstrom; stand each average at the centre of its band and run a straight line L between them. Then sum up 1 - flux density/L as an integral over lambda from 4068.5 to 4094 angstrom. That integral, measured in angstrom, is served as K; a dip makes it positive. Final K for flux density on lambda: 2.1 angstrom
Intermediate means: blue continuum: 28.3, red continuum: 27.7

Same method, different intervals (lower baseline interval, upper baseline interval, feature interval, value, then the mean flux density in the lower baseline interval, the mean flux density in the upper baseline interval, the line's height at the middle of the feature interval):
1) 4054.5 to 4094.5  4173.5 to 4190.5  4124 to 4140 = -0.1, 26.1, 26.6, 26.4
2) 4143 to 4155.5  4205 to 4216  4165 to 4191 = 1.0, 27.1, 29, 28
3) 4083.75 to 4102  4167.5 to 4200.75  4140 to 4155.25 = -0.4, 25.5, 26.9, 26.4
